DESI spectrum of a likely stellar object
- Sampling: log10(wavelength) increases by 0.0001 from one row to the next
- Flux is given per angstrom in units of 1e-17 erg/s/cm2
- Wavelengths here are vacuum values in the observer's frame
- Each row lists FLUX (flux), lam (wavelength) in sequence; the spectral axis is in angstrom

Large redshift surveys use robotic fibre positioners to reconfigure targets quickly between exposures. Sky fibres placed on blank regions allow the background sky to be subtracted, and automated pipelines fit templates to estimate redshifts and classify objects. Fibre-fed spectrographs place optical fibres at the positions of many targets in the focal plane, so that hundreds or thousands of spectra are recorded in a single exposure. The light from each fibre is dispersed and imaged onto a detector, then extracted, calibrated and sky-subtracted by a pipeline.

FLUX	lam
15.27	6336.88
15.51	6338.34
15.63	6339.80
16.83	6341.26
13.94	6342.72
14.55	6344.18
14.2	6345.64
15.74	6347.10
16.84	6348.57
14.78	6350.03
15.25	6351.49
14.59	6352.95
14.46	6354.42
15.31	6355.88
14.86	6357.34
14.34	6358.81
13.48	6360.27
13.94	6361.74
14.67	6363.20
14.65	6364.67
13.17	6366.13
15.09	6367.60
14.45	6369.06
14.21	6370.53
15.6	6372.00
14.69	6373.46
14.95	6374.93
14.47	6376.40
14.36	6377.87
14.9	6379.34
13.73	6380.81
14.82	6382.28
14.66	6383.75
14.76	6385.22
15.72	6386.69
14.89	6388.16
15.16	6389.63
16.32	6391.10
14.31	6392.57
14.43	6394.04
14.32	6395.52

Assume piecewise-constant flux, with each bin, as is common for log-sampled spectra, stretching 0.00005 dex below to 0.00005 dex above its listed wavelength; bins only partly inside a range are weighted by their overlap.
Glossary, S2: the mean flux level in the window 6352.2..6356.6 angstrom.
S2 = 14.8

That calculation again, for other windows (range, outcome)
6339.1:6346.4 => 15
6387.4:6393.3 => 15.2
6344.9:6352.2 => 15.4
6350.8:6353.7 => 14.9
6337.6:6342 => 16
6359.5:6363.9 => 14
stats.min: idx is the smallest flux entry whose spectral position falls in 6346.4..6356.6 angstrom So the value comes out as 14.46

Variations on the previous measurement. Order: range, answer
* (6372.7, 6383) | 13.73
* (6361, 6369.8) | 13.17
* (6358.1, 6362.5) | 13.48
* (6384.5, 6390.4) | 14.76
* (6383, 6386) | 14.66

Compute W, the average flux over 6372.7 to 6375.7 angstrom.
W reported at 14.8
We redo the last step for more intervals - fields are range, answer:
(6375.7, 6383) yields 14.4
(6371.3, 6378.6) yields 14.8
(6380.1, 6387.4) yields 14.7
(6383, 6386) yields 14.7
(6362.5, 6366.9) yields 14.2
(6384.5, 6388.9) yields 15.1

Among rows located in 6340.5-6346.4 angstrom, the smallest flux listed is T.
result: 13.94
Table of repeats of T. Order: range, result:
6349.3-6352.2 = 14.78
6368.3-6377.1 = 14.21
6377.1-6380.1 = 14.36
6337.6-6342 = 15.51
